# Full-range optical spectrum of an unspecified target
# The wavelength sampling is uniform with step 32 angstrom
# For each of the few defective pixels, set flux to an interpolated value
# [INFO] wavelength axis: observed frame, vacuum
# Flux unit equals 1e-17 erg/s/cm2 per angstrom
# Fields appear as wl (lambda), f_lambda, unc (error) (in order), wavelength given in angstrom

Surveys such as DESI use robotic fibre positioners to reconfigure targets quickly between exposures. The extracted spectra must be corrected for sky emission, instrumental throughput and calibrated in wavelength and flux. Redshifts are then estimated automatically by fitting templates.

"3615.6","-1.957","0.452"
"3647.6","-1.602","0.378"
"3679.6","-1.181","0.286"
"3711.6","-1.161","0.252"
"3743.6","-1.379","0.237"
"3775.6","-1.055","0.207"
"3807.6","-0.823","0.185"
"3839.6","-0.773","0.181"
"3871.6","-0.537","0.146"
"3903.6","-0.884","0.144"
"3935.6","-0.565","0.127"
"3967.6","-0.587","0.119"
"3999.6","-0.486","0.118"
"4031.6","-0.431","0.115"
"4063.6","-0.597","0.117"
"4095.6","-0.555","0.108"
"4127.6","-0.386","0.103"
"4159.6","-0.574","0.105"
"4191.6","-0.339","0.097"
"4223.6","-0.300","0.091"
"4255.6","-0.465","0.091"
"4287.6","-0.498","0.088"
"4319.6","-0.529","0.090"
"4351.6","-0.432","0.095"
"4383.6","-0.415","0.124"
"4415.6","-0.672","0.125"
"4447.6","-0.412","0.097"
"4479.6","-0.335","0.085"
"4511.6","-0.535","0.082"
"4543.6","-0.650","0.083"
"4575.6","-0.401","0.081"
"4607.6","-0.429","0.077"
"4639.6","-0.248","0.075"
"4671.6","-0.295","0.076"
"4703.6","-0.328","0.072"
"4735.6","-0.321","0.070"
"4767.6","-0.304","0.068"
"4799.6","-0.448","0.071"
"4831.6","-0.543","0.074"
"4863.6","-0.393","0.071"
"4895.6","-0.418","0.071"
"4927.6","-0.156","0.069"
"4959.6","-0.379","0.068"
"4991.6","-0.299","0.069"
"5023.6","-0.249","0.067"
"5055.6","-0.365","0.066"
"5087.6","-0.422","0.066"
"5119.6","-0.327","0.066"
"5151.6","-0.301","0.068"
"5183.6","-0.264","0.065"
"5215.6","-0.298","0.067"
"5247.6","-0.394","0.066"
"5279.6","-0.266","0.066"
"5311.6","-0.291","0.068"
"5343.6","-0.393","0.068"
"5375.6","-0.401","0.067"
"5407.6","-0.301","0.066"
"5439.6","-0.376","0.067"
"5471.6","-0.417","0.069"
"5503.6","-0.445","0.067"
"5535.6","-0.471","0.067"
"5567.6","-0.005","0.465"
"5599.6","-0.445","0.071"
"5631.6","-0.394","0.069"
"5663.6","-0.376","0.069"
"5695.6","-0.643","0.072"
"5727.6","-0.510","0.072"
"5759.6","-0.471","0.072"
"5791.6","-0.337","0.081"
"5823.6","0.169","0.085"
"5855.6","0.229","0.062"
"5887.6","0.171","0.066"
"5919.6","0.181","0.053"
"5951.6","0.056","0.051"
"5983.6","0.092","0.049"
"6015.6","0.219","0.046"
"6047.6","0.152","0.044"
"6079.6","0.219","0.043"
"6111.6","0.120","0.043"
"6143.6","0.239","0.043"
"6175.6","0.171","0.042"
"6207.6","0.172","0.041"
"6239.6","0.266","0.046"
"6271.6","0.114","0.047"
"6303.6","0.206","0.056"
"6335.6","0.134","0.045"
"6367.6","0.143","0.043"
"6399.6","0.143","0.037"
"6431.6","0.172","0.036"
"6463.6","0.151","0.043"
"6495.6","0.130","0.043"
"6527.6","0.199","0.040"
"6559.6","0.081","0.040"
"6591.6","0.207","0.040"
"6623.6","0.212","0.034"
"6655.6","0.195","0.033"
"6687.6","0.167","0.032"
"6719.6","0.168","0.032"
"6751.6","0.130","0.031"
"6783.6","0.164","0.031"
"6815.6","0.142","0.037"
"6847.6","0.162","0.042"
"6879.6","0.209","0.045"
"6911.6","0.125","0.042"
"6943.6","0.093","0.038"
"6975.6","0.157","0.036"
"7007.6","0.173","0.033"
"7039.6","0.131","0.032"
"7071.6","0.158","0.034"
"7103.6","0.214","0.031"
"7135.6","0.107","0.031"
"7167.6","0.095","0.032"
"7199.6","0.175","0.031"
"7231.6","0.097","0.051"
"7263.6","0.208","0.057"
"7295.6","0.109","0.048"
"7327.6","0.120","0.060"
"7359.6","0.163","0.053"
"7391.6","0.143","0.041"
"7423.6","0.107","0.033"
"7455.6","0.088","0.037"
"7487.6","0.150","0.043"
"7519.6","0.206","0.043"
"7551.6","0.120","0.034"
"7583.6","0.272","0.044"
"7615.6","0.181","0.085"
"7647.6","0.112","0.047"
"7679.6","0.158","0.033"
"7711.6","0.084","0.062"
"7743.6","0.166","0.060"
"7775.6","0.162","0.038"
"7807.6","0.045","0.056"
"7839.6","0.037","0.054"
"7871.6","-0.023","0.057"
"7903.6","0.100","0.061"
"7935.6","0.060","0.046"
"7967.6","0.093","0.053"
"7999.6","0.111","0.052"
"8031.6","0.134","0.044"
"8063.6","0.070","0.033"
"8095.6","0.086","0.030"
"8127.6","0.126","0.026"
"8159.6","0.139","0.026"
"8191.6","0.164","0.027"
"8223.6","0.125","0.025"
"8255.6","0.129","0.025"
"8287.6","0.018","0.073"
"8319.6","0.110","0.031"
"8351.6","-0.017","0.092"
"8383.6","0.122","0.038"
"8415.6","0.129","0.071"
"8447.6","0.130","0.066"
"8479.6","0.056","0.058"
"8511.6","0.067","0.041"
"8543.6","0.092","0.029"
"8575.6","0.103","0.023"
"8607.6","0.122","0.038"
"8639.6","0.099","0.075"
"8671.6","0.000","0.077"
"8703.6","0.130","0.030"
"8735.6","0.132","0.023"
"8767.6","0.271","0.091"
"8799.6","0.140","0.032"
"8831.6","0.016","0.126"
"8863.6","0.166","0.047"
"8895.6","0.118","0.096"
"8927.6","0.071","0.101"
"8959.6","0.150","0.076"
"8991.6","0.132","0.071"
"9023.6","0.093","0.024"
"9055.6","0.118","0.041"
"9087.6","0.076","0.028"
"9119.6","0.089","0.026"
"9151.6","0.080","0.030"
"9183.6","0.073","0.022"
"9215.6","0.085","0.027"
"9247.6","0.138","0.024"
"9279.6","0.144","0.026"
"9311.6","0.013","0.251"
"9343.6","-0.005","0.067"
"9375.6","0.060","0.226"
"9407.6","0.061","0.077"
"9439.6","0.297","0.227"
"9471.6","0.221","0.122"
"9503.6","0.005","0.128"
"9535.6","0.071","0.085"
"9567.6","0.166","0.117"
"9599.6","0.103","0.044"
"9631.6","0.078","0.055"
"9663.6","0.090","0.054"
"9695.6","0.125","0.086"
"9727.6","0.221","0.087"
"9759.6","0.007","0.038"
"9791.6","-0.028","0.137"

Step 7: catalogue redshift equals 0.512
